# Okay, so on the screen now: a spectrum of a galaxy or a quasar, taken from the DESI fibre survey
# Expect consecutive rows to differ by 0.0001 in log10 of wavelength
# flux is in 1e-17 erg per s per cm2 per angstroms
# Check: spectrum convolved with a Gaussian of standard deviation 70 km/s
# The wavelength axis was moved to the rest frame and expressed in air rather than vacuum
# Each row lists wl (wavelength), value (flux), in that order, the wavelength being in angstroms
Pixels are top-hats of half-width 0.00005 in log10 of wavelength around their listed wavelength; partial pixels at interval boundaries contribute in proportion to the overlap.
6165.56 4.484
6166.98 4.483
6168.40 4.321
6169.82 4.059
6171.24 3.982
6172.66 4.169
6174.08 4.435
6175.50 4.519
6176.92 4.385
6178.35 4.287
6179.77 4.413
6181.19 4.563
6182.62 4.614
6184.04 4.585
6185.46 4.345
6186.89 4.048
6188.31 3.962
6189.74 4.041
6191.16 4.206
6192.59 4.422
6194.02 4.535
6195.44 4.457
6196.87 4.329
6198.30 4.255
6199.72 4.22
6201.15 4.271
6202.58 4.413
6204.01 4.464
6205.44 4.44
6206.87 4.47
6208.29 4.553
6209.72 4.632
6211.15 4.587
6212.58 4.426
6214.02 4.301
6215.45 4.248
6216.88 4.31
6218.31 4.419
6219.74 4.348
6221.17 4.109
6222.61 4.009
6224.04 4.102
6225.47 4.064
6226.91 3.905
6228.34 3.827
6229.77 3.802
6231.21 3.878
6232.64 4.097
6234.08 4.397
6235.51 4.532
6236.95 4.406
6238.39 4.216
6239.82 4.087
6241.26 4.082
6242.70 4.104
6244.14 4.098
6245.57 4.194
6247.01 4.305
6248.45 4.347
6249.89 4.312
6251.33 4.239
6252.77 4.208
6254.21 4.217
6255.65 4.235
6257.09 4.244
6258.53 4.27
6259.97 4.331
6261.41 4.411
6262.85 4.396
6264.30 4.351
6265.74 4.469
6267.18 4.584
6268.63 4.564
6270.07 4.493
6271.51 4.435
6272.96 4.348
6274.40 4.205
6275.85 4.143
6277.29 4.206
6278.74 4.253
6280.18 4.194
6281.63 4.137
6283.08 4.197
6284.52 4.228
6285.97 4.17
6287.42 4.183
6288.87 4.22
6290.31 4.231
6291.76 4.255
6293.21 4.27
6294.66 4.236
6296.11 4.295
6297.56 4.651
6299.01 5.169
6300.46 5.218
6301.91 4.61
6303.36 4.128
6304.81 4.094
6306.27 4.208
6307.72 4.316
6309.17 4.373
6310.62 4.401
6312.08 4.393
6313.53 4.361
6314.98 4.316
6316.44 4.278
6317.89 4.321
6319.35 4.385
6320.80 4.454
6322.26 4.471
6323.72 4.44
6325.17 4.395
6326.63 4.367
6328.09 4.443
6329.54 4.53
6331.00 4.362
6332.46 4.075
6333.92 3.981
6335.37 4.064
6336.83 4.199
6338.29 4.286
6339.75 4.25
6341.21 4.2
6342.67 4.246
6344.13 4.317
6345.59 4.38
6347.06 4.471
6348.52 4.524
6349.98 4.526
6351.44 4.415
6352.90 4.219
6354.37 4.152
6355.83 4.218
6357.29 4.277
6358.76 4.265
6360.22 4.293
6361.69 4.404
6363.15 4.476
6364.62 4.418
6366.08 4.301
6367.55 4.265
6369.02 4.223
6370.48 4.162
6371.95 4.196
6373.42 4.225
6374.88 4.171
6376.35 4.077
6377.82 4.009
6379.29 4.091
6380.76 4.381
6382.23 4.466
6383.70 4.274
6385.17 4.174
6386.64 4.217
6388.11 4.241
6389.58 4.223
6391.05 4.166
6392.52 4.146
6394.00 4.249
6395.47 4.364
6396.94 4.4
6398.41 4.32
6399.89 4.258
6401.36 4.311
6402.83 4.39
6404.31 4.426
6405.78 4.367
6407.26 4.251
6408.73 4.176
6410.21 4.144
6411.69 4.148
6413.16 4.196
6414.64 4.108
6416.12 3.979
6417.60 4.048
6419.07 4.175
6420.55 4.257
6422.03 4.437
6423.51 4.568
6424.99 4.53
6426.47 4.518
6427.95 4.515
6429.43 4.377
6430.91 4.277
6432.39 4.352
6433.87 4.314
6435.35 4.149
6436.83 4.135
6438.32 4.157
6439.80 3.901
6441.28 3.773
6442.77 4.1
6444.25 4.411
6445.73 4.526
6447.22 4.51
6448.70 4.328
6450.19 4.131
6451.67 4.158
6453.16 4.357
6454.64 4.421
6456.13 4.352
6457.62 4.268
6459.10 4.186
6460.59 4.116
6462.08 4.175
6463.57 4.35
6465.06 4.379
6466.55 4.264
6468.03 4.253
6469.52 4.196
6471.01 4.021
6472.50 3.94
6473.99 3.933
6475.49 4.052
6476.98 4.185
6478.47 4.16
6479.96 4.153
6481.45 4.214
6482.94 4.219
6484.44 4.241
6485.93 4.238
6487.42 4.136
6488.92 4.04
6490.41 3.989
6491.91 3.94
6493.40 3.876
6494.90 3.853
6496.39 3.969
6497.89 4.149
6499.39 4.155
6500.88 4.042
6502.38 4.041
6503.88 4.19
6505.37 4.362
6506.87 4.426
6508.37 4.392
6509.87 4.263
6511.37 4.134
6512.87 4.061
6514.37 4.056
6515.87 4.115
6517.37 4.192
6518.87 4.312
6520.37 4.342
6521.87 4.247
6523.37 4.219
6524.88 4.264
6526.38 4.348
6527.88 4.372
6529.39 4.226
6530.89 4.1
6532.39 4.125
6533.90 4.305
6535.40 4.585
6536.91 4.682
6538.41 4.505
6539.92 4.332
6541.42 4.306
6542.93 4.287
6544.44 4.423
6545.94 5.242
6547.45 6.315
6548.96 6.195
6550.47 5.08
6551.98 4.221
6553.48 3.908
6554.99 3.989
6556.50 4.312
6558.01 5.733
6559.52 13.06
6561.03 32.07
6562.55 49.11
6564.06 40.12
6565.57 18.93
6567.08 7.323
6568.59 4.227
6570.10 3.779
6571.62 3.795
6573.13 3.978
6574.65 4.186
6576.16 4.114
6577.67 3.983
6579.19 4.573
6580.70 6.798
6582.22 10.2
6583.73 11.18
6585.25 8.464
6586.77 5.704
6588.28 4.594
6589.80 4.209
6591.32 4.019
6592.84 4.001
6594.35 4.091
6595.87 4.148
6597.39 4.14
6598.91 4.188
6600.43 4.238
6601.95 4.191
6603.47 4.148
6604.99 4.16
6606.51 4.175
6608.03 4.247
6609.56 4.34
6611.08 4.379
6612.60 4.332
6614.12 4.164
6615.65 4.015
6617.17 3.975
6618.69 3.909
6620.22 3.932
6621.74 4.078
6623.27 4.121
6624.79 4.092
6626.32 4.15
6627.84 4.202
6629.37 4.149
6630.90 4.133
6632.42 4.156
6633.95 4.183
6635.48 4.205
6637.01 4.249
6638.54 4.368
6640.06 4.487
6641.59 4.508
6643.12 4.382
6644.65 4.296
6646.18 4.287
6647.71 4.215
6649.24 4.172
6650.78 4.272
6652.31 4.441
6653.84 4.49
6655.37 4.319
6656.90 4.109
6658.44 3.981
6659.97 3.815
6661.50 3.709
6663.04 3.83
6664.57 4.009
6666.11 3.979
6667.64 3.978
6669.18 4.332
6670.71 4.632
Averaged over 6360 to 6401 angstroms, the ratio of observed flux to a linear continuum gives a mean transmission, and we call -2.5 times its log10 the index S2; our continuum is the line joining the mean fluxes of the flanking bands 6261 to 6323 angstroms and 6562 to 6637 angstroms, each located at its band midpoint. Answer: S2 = 0.167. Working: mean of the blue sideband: 4.36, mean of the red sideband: 6.45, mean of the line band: 4.26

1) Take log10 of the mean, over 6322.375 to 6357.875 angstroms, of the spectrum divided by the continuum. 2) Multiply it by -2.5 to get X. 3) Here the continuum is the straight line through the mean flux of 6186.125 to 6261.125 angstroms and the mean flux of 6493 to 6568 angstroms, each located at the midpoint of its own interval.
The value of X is 0.23 mag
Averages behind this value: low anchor 4.25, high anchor 7.1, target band 4.31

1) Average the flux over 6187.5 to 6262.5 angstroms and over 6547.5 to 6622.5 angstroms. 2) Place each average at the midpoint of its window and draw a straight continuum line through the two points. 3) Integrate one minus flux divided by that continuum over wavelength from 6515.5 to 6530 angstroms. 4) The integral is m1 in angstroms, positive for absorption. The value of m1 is 5.5 angstroms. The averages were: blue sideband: 4.26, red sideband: 7.42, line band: 4.27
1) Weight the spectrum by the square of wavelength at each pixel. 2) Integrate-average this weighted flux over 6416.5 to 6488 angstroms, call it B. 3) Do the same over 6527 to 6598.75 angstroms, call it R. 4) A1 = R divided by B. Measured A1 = 1.87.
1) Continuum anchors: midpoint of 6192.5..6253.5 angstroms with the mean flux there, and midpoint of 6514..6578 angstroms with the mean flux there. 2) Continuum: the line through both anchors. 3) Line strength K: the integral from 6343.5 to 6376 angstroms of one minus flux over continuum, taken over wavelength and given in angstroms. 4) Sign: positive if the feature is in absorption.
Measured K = 7.78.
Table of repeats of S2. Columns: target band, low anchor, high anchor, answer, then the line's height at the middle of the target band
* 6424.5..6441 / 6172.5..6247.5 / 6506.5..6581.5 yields 0.403 mag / 6.2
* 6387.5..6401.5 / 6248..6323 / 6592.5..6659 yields 0.008 mag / 4.3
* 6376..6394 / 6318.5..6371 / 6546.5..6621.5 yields 0.153 mag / 4.85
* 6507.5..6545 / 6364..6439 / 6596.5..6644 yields -0.016 mag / 4.22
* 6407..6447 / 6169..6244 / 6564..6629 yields 0.172 mag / 4.98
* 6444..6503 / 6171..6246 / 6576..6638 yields 0.095 mag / 4.55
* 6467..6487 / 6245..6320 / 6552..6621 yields 0.479 mag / 6.44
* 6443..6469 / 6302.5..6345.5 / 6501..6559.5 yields 0.040 mag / 4.46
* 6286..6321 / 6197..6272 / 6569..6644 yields -0.011 mag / 4.34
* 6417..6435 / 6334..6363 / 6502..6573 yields 0.254 mag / 5.52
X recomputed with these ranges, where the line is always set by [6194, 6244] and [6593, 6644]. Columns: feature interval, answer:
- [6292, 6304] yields -0.078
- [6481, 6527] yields 0.012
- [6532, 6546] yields -0.063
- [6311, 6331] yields -0.039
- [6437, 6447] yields 0.015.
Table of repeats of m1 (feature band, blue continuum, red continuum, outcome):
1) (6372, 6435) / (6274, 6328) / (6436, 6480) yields -0.3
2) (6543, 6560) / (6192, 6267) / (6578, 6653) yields -3.4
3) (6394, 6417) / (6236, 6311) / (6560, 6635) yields 5.1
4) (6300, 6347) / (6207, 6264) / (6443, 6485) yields -1.1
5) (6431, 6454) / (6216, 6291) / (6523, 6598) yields 7.5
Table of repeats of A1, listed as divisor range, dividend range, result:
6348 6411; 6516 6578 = 1.90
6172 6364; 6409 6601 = 1.38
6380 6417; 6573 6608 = 1.27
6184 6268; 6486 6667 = 1.45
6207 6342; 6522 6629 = 1.66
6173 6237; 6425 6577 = 1.44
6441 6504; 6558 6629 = 1.86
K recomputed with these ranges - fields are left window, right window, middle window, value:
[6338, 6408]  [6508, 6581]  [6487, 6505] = 6.62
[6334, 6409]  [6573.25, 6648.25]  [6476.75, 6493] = 1.14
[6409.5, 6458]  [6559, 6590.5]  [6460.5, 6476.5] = 5.03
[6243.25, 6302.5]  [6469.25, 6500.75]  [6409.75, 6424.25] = -0.16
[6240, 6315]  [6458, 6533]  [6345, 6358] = -0.25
